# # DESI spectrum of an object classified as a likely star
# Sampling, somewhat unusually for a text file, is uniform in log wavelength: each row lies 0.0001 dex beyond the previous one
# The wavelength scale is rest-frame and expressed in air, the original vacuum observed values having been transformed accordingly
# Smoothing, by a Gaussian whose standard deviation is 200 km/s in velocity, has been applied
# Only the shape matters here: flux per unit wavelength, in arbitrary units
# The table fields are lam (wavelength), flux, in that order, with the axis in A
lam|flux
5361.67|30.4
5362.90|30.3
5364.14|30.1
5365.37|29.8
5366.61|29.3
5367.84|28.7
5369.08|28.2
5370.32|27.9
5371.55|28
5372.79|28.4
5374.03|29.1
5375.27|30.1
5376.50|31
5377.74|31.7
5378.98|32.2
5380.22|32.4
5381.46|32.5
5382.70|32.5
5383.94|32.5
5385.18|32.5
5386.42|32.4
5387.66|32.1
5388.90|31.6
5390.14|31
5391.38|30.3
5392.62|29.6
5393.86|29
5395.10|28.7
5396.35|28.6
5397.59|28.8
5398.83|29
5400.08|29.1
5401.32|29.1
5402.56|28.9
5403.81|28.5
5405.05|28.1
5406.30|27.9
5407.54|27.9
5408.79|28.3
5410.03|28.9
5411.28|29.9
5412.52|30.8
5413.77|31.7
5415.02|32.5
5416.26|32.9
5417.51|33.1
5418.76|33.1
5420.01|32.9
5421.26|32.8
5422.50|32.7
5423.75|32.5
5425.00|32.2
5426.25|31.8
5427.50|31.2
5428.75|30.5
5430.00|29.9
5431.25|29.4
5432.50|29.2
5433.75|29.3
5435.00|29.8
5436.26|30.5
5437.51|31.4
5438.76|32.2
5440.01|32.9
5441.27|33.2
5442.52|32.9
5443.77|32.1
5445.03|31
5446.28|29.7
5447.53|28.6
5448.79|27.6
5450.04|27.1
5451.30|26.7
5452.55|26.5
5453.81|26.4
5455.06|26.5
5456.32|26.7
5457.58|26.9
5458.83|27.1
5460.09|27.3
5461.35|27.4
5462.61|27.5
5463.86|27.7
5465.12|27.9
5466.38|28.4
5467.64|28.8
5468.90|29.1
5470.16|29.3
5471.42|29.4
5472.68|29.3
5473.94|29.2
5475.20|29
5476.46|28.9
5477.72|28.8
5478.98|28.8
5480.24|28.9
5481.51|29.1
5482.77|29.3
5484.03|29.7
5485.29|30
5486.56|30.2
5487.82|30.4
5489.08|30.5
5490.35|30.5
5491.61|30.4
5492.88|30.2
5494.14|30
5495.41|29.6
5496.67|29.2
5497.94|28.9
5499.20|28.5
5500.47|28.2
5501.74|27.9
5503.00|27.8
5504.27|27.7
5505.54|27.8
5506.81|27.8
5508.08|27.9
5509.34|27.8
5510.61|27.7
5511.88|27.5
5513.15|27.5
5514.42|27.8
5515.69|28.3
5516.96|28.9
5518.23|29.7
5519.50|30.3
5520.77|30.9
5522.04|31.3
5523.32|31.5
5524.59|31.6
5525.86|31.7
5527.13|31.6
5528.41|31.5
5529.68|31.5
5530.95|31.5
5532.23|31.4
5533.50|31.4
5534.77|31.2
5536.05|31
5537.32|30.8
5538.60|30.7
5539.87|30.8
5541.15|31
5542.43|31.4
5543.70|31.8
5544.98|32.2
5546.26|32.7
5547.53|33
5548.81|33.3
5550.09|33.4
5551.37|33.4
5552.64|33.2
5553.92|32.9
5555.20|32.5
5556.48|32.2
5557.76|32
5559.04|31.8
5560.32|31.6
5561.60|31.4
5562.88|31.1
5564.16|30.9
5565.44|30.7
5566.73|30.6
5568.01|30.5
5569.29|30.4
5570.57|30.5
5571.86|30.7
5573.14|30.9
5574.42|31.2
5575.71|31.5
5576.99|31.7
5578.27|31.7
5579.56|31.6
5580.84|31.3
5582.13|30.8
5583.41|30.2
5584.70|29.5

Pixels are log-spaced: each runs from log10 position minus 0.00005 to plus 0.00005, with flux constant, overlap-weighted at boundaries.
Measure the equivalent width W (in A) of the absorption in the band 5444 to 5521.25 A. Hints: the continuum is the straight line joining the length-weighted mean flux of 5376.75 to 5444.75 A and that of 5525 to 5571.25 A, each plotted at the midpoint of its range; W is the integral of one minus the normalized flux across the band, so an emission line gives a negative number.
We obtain 6.6 A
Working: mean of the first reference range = 30.9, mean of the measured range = 28.6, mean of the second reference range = 31.7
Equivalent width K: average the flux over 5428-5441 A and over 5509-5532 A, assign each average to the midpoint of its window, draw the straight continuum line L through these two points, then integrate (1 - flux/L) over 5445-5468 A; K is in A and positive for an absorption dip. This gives 2.2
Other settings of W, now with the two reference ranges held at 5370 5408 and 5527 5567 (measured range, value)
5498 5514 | 1.76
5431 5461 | 1.46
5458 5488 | 2.13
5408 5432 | -0.78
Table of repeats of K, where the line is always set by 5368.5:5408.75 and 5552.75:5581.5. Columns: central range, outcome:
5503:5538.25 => 1.4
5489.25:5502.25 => 0.6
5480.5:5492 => 0.3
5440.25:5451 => 0.1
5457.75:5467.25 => 0.9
